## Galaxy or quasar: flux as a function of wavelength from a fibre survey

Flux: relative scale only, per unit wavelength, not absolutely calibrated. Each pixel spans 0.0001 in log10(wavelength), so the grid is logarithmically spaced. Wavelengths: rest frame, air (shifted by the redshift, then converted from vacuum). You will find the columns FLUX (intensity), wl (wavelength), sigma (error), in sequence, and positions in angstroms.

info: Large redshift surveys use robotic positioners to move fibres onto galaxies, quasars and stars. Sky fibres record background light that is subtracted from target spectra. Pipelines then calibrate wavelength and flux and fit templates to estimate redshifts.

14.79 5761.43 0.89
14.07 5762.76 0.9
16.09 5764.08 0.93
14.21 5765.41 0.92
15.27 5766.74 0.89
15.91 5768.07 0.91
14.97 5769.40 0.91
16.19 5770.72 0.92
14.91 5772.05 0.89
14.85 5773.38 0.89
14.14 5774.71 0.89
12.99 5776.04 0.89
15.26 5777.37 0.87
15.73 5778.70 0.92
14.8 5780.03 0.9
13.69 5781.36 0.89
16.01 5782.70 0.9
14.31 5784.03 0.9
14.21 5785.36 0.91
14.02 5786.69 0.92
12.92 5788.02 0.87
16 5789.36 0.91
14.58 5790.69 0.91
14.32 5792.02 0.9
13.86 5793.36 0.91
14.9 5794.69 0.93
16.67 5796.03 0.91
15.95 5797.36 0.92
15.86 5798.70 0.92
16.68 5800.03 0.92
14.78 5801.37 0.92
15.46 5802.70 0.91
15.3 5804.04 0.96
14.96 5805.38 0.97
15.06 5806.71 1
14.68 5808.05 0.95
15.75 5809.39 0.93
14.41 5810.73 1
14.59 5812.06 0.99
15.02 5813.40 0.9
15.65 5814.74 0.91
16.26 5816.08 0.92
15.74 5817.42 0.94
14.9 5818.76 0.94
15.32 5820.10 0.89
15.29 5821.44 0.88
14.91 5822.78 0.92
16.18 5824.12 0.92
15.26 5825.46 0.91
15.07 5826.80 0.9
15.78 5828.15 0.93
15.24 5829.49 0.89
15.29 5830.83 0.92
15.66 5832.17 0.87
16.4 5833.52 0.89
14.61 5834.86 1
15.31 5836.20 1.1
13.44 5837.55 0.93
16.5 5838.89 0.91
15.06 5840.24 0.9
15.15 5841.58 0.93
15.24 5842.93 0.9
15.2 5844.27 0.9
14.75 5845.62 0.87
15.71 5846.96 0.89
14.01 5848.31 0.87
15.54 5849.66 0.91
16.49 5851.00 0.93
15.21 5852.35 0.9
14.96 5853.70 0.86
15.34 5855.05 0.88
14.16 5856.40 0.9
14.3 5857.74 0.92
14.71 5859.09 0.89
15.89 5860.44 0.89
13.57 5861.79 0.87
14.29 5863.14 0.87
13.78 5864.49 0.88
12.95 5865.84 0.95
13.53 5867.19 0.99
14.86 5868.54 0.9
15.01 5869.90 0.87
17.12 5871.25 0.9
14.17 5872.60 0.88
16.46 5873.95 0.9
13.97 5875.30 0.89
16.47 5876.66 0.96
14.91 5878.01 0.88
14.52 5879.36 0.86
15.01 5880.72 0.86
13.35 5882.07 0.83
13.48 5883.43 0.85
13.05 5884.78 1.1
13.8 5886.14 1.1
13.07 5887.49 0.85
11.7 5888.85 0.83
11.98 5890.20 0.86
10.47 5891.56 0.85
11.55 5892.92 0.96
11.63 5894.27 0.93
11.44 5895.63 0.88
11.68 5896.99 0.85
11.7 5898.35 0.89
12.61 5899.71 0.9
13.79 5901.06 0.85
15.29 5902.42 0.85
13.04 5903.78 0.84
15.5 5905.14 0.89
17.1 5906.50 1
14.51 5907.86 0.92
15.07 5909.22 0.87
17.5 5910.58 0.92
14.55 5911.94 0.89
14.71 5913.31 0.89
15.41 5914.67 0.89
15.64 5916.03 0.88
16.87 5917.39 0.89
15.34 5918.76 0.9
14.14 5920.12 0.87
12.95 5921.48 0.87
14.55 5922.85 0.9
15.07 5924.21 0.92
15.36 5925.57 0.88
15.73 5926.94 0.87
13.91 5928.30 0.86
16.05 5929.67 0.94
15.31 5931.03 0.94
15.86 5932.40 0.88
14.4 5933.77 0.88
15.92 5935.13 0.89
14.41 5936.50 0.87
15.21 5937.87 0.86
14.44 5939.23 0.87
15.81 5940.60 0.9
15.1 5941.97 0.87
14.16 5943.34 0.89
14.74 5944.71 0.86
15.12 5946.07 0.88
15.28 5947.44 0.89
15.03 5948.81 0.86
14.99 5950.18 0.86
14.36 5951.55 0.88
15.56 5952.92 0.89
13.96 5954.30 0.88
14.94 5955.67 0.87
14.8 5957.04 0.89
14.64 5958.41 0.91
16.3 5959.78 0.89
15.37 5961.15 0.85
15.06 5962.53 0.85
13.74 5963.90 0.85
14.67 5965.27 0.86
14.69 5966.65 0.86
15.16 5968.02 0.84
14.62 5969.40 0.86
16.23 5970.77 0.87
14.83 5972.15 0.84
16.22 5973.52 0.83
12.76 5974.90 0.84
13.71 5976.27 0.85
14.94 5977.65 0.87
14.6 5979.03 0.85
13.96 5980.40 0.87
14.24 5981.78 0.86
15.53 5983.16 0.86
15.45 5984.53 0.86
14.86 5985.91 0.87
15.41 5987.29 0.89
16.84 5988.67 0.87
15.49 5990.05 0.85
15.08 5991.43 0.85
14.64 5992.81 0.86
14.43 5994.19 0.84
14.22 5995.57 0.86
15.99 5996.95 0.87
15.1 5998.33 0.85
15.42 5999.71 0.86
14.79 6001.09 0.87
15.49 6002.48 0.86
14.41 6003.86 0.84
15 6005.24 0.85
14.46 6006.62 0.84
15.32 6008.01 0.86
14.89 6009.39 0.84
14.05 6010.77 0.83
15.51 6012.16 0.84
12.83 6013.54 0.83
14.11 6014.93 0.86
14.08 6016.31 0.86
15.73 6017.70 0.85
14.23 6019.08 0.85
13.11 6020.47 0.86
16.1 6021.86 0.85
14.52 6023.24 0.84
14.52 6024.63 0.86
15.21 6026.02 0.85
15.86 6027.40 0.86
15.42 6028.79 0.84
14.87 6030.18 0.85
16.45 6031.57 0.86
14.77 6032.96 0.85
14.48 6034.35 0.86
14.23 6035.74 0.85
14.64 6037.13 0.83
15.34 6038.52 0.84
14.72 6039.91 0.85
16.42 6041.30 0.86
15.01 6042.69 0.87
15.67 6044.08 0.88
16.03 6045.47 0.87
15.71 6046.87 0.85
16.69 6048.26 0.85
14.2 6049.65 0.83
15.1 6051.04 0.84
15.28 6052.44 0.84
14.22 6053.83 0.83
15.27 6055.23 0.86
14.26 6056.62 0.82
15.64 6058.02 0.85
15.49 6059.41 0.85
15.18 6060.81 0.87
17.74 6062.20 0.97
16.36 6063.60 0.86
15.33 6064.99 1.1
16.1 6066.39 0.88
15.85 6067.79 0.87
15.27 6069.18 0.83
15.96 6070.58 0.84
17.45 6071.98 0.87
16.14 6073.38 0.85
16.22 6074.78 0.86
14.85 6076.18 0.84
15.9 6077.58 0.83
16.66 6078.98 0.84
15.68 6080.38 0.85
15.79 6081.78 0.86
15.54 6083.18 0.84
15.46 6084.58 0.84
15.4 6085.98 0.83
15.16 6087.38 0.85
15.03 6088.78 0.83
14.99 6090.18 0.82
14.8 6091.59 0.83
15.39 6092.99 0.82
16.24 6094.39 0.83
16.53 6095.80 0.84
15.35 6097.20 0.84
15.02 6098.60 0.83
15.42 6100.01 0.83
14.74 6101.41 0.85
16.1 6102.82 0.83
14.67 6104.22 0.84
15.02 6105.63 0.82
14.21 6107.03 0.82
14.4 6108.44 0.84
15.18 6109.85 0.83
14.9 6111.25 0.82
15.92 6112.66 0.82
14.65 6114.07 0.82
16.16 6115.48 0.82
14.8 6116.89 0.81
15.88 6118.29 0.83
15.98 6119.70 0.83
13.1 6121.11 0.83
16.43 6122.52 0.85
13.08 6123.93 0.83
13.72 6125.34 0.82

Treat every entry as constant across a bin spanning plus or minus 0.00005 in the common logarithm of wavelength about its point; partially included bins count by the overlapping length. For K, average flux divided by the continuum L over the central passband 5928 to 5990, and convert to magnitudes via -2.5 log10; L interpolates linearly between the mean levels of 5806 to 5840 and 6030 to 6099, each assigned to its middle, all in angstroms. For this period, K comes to 0.032 mag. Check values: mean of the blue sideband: 15.3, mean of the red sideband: 15.5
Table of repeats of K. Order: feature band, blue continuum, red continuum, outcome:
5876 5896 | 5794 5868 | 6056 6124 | 0.161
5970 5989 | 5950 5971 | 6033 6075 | 0.007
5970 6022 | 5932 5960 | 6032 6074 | 0.028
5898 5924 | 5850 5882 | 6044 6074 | 0.017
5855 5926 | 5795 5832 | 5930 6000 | 0.074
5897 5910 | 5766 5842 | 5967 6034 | 0.061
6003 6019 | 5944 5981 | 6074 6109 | 0.033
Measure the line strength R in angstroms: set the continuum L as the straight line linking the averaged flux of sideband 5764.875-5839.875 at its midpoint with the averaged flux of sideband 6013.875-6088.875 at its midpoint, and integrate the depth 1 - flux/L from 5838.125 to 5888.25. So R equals 1.4 angstroms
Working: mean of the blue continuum 15.1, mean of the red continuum 15.4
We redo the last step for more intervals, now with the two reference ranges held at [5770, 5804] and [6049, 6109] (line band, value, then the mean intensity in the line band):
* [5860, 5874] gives 0.45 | 14.6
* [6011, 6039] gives 1.08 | 14.8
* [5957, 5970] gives 0.30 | 14.9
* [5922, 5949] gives 0.26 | 15.1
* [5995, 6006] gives 0.20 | 15.1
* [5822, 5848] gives -0.45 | 15.3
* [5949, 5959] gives 0.31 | 14.8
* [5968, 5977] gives 0.30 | 14.8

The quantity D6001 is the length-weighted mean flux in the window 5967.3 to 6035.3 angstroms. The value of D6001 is 14.9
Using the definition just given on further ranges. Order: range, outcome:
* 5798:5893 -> 14.8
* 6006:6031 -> 14.7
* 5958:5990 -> 15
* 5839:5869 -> 14.8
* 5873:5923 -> 14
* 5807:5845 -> 15.3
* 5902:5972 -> 15.1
